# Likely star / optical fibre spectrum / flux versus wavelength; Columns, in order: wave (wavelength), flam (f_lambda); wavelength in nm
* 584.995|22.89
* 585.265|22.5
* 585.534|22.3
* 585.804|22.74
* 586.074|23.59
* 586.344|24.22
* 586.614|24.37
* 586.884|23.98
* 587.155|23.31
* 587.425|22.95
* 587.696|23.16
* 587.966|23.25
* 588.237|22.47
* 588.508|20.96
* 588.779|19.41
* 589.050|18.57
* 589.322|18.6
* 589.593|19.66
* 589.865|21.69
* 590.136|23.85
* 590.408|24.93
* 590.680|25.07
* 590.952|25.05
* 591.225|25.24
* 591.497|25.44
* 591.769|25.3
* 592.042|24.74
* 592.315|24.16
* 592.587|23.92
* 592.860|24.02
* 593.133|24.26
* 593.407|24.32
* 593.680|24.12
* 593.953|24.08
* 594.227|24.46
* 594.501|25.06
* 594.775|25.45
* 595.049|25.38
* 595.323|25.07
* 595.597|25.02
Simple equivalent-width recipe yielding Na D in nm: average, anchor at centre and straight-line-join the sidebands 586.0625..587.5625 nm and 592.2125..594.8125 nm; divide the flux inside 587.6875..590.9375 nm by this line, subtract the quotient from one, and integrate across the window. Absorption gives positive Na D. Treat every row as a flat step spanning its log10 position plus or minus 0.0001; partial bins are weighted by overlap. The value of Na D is 0.28 nm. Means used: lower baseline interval 23.7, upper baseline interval 24.3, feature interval 21.9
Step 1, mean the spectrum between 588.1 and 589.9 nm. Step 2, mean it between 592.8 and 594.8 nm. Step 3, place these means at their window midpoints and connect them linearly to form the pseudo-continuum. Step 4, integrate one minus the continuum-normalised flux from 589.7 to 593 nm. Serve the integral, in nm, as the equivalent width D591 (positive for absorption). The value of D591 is -0.33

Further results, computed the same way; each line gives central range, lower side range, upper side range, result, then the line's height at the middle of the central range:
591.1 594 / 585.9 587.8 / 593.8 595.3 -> 0.00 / 24.6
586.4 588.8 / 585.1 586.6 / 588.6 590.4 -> -0.10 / 22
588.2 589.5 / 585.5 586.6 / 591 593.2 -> 0.23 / 24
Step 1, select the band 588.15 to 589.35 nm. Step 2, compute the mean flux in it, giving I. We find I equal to 20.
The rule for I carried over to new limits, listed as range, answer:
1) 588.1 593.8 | 23.1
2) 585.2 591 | 22.5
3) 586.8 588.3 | 23.2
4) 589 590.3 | 20.7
